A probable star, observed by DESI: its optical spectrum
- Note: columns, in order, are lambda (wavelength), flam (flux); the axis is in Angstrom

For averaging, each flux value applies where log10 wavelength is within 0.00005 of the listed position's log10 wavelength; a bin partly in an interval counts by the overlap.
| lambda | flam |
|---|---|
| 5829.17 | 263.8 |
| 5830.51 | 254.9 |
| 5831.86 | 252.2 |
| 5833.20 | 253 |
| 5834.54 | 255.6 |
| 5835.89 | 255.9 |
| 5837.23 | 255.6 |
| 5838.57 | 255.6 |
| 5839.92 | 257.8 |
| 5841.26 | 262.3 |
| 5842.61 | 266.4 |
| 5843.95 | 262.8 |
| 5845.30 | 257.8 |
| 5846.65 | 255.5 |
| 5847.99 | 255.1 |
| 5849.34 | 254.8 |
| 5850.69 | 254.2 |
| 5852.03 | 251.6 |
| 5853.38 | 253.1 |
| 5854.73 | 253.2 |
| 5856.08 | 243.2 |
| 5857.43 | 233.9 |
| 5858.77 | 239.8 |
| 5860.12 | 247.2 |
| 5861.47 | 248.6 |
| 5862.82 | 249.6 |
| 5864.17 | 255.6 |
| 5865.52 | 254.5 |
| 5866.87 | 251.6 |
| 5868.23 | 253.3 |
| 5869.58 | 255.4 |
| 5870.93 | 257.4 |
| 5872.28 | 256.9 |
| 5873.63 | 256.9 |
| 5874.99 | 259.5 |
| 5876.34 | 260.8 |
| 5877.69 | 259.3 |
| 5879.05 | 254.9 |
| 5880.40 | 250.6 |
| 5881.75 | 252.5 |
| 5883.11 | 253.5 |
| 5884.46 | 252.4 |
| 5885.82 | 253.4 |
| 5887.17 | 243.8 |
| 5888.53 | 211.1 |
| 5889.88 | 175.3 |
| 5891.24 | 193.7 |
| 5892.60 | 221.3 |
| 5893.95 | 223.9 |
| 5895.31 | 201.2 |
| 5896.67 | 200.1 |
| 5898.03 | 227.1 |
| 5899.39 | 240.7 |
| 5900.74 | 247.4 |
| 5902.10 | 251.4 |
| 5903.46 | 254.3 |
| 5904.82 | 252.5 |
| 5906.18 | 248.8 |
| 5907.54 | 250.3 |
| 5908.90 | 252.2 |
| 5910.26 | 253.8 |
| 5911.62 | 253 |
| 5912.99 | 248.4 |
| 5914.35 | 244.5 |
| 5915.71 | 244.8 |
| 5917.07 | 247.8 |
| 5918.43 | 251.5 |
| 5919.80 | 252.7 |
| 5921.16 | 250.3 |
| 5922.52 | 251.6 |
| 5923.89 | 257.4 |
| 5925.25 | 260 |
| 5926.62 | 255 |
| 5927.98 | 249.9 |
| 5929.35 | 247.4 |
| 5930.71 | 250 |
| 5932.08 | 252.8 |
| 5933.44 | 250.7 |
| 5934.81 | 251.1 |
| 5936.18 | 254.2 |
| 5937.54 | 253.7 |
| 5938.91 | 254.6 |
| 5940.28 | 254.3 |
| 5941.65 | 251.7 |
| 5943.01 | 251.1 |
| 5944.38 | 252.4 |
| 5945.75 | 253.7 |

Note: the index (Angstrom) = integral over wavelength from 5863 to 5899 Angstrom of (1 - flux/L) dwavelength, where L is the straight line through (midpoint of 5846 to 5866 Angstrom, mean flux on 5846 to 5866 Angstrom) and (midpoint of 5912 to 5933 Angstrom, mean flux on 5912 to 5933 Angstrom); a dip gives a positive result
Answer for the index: 1.5 Angstrom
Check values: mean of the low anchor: 250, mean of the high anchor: 251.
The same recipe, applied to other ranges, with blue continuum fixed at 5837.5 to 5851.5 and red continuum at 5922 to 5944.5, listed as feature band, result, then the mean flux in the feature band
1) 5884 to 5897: 1.9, 217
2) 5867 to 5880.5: 0.0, 256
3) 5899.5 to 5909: 0.2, 250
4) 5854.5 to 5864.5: 0.4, 246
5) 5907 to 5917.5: 0.2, 249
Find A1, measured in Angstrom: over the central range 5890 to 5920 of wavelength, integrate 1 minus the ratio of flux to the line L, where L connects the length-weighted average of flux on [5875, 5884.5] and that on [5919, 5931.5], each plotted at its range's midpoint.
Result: 1.9 Angstrom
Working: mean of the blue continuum 256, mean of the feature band 238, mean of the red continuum 253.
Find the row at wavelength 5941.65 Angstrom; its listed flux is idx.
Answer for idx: 251.7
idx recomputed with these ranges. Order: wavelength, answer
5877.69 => 259.3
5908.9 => 252.2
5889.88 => 175.3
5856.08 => 243.2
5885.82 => 253.4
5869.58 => 255.4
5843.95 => 262.8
